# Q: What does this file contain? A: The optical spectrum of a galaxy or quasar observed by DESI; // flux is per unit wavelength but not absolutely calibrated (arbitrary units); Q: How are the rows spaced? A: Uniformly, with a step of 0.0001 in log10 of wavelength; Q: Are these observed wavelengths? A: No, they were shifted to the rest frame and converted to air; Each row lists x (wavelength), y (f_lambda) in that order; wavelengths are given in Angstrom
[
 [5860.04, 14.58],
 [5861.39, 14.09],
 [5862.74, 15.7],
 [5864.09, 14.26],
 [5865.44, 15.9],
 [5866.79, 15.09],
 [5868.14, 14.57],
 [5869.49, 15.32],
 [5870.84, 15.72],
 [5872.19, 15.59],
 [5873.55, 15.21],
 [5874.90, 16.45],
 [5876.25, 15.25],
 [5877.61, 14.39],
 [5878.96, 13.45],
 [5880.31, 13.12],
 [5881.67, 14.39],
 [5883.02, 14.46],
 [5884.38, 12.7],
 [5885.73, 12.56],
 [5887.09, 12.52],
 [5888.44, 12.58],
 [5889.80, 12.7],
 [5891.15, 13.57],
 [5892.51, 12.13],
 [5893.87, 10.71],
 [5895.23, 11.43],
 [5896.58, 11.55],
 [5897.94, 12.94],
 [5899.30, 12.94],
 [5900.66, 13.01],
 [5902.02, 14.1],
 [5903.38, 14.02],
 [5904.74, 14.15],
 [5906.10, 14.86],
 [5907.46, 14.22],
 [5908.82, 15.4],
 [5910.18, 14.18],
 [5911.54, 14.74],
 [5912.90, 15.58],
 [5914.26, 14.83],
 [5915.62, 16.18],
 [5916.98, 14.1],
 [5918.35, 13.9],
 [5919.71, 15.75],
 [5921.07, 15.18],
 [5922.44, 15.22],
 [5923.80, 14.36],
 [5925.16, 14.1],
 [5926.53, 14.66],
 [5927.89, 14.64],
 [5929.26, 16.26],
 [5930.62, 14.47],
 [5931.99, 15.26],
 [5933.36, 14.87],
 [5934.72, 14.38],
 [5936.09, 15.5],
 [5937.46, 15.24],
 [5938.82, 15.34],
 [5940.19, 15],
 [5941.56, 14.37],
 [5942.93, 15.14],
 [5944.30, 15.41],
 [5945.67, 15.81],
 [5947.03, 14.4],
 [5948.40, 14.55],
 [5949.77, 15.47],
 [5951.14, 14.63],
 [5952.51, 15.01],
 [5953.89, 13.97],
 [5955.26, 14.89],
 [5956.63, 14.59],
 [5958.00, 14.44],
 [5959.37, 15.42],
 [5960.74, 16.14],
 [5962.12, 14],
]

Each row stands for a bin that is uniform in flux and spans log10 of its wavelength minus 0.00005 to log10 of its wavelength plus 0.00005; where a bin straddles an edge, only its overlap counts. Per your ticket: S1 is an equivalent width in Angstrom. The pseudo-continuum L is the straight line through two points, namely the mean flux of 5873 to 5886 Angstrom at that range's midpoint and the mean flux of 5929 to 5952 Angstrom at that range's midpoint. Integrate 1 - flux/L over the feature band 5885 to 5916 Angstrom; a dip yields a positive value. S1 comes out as 2.2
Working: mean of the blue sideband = 14.2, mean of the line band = 13.5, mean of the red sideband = 15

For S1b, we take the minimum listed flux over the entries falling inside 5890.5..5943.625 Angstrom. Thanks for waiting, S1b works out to 10.71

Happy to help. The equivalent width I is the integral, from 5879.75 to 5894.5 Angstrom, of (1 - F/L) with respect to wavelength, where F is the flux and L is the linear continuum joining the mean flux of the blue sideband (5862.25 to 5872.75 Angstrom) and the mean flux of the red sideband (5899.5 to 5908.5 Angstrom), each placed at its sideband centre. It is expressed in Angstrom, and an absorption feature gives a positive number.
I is 1.8 Angstrom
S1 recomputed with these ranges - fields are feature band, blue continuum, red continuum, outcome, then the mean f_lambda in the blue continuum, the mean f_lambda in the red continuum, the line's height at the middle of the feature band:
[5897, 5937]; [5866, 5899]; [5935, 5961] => -0.6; 13.7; 15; 14.4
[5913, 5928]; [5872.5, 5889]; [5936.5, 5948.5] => -0.2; 14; 15.1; 14.7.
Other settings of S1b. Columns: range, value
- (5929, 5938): 14.38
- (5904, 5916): 14.15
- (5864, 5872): 14.26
